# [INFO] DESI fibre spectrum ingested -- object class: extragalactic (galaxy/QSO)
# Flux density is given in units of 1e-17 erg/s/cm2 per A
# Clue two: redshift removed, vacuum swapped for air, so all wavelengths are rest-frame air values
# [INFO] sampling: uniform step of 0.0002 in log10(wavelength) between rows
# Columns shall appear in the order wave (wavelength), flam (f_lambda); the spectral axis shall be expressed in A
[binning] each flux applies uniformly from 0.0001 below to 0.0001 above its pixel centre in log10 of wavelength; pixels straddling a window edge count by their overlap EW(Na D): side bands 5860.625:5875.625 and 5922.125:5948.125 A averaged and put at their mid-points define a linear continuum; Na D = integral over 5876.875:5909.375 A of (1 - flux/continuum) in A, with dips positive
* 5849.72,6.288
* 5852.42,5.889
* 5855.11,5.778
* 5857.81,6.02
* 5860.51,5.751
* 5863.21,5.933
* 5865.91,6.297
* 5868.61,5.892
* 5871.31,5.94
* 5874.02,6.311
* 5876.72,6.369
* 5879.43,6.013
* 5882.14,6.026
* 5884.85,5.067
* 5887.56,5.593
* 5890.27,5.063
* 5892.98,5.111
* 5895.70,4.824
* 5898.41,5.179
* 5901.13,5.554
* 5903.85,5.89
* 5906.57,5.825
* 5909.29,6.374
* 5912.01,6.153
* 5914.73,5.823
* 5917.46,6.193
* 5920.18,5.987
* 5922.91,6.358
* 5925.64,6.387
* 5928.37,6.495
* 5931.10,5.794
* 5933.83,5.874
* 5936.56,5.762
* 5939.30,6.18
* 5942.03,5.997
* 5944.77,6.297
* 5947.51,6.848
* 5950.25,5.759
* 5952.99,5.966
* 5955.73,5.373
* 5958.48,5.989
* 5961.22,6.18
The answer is 3.0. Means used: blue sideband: 6.06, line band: 5.54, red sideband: 6.18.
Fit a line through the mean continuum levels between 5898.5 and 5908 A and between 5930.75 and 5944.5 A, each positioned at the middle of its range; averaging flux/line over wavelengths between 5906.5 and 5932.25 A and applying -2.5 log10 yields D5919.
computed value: -0.06 mag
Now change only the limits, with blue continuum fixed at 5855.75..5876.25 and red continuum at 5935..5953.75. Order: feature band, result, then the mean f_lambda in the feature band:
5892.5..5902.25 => 0.17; 5.16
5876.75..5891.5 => 0.08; 5.63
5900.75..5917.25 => 0.02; 5.98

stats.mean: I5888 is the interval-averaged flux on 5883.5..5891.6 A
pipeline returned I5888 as 5.24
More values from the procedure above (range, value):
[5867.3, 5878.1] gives 6.13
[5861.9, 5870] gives 6.05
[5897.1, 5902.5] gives 5.36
